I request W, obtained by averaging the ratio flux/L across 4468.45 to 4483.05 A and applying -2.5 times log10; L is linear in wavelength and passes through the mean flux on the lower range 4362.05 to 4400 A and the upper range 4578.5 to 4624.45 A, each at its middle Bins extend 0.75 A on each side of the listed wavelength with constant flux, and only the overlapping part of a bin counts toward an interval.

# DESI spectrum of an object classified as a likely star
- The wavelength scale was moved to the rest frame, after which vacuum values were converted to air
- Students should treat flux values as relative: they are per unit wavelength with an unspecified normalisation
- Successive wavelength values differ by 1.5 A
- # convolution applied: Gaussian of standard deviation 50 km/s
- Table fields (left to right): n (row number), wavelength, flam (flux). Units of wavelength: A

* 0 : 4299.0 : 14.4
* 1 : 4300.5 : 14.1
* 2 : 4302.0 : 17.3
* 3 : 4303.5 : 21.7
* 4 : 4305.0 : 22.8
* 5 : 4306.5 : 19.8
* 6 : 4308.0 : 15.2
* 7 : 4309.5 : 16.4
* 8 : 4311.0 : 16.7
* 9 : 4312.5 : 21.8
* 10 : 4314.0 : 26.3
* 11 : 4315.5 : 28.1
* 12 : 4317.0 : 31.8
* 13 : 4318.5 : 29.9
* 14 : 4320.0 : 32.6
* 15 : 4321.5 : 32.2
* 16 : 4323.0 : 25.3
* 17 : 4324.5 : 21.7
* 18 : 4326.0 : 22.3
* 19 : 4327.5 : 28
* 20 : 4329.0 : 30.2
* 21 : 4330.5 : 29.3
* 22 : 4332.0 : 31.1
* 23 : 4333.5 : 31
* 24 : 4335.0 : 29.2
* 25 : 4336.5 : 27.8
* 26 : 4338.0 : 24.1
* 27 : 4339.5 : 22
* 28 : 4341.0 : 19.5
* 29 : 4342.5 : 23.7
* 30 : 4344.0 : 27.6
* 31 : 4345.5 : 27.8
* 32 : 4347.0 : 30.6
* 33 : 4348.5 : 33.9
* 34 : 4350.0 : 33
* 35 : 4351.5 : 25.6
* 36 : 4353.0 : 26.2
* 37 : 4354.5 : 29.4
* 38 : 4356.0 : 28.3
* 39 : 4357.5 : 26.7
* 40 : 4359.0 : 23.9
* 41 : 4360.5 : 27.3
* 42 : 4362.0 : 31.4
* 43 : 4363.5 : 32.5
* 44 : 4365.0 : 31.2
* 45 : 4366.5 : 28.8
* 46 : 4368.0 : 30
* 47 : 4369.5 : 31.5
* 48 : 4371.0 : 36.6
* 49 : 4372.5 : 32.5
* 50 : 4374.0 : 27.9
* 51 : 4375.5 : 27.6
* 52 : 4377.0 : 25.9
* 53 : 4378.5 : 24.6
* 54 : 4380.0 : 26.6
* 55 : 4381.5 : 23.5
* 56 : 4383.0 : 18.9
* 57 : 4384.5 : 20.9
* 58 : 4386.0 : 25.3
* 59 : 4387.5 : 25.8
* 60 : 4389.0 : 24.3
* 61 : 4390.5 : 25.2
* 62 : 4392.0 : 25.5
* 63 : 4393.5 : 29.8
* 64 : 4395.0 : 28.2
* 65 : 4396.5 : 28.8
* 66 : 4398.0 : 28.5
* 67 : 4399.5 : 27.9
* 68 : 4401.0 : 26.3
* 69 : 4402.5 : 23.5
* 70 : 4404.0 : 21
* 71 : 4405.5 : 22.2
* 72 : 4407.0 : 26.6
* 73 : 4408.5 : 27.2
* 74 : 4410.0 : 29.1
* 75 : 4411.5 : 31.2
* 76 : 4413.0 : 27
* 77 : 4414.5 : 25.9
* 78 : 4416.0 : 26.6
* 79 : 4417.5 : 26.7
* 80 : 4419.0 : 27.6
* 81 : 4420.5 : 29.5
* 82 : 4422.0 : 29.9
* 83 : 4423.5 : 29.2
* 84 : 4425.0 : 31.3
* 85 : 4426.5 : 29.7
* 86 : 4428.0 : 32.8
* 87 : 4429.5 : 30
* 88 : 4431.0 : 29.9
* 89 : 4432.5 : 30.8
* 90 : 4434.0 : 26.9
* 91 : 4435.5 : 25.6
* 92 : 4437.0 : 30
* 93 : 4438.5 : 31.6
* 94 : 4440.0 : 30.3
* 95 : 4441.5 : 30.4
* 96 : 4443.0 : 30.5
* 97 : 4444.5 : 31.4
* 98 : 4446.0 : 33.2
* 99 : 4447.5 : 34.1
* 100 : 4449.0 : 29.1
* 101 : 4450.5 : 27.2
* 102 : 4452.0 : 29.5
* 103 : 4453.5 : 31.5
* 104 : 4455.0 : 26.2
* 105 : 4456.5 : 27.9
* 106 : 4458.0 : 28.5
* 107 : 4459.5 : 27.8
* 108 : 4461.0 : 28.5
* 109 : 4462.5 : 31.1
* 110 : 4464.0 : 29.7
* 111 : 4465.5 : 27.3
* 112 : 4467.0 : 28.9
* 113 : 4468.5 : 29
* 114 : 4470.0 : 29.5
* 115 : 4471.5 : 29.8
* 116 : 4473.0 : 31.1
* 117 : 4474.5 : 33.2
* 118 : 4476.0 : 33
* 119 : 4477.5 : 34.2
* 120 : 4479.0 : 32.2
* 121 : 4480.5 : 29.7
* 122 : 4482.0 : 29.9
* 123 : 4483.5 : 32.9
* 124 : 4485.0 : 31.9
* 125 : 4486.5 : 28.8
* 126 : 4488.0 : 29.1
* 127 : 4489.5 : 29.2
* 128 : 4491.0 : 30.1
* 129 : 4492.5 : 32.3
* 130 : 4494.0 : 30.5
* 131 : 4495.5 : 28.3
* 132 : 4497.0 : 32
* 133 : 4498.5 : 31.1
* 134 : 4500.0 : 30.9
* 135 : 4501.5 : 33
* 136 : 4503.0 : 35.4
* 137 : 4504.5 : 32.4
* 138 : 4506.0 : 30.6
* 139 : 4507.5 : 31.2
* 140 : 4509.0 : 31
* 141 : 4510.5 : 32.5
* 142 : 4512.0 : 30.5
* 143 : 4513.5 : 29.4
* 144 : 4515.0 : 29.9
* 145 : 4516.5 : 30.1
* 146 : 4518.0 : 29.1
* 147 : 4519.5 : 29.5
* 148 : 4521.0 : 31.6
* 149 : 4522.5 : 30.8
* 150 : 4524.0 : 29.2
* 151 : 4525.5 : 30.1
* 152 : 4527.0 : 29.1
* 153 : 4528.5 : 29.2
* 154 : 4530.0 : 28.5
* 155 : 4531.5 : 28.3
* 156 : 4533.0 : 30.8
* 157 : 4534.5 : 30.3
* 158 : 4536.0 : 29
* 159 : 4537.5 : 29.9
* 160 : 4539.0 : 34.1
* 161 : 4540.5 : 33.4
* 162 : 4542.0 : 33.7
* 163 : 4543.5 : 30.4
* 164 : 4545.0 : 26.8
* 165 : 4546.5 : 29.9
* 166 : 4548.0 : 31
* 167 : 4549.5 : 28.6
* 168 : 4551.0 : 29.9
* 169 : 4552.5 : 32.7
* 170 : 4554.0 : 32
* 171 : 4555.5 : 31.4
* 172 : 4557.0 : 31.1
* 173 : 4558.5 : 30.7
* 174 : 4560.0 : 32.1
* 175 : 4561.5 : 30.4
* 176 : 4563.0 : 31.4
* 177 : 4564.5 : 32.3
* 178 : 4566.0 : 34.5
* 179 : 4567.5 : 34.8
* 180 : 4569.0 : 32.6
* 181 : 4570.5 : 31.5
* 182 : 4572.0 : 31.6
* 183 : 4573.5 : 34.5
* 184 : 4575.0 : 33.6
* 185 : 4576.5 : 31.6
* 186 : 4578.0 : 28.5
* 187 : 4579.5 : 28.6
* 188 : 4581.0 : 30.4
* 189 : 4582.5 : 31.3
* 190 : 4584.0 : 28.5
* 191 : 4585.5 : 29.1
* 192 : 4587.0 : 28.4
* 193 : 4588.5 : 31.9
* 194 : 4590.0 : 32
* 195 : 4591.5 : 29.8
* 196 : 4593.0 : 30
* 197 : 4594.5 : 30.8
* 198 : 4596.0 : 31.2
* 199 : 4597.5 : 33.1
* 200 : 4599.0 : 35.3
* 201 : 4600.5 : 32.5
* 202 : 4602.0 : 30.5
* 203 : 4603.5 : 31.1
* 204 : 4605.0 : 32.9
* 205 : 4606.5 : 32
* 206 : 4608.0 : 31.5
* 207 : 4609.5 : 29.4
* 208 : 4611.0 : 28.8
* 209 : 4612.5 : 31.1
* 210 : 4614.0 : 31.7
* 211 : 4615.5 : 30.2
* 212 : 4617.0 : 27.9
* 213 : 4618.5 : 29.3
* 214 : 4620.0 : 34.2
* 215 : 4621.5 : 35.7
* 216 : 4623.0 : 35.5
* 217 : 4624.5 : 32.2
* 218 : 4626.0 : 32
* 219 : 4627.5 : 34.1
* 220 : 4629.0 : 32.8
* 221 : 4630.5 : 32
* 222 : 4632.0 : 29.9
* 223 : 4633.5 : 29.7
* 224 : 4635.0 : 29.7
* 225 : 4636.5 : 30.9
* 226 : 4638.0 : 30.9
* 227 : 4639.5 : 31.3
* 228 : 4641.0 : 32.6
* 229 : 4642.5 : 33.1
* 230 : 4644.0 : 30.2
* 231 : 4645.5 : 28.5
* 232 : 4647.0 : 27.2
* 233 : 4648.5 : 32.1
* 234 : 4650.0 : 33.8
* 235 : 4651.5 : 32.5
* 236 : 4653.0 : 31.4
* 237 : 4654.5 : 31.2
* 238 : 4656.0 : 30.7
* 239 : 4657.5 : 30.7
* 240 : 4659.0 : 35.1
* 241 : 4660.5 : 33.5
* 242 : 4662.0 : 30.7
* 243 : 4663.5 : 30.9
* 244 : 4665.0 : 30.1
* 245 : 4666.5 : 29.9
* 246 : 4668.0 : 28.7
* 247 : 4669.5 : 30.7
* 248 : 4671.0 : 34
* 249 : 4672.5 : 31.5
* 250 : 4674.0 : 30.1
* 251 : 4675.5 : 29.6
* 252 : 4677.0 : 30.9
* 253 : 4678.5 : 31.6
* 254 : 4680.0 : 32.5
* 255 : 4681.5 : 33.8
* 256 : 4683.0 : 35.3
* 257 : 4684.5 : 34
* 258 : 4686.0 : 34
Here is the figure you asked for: -0.08 mag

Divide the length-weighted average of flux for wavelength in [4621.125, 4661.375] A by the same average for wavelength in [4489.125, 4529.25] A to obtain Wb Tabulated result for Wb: 1.0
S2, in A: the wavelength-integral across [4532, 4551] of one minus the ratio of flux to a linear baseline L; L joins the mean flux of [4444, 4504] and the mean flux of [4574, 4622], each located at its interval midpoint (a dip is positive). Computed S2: 0.1 A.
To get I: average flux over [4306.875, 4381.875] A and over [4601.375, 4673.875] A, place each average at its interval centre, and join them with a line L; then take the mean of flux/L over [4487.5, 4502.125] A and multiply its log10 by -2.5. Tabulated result -0.05 mag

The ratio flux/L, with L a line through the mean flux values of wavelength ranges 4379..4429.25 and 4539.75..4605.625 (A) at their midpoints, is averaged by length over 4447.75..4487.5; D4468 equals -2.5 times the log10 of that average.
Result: -0.056 mag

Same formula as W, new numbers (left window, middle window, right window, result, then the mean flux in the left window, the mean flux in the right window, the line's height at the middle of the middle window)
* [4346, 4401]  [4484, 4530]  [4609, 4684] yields -0.035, 27.9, 31.5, 29.6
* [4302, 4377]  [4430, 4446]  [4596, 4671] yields -0.051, 27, 31.5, 28.5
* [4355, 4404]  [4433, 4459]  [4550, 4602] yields -0.035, 27.3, 31.4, 28.7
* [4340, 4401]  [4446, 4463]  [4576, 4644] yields -0.020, 27.5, 31.2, 28.8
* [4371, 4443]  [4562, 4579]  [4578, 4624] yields -0.063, 27.5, 31.1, 30.6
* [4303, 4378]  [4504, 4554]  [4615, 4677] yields -0.024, 27.1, 31.4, 29.8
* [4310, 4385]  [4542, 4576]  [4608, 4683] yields -0.046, 27.5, 31.4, 30.3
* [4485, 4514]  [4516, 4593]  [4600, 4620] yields 0.004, 31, 30.8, 30.9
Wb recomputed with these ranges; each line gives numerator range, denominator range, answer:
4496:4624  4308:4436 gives 1.14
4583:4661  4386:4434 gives 1.14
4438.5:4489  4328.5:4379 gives 1.06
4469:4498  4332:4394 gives 1.13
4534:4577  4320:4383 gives 1.13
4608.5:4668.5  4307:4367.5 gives 1.16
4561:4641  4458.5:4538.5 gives 1.03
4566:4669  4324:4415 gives 1.15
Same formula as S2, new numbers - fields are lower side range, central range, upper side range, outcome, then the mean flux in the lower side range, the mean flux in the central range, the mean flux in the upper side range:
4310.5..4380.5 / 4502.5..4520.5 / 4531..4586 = -0.3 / 28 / 30.9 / 31.1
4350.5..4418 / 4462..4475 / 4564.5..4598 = -0.4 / 27.1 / 29.9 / 31.3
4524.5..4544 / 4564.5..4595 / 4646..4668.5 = -0.5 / 30.5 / 31.2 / 31.2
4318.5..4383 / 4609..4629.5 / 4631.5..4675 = -0.7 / 28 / 31.8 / 31.1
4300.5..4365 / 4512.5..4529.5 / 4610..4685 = -0.3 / 26.2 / 29.8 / 31.5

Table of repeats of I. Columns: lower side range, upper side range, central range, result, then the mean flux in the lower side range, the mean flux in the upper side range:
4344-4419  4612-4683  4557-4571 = -0.069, 27.5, 31.5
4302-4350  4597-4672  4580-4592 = 0.017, 25.8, 31.5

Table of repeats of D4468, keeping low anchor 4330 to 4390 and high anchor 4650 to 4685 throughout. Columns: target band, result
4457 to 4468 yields 0.006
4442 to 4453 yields -0.072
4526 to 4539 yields 0.009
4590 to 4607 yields -0.033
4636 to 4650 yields 0.017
